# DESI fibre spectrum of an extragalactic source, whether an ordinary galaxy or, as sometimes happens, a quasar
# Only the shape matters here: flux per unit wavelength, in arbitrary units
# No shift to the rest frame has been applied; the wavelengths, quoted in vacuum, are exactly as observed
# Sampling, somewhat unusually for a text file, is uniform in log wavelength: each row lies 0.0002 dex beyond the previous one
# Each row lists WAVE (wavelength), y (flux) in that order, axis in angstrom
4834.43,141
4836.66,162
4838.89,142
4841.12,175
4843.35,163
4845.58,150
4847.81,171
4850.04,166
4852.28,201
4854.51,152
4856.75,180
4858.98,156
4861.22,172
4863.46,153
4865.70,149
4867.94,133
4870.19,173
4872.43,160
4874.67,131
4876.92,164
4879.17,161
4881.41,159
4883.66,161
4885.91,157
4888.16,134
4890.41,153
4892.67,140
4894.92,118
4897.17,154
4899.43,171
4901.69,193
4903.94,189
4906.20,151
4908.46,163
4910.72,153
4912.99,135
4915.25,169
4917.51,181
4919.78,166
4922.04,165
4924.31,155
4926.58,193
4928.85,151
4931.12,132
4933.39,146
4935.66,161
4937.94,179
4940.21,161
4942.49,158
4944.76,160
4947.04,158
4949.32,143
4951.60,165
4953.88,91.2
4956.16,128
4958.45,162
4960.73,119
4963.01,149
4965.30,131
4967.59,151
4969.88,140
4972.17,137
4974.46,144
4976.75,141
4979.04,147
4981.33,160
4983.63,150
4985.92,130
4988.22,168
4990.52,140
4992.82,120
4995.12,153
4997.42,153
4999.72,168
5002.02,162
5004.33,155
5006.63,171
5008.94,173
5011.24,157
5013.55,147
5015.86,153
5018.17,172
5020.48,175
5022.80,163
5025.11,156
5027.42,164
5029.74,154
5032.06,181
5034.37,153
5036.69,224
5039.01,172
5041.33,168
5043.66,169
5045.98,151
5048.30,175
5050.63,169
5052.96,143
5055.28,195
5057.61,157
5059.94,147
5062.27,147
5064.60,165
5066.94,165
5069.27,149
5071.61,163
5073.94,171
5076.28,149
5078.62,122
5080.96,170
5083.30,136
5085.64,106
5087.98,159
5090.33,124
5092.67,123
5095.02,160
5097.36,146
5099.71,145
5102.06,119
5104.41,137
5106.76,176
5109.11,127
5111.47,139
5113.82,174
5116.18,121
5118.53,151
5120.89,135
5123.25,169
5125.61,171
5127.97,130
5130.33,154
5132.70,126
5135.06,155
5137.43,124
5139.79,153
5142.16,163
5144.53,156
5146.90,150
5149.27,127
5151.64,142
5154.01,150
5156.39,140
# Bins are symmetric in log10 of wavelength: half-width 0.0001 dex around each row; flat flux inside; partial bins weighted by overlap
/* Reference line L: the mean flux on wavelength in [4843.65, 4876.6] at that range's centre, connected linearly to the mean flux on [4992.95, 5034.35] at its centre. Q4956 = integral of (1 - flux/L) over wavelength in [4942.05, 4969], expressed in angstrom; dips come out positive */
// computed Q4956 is 3.07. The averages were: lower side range 161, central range 142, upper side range 161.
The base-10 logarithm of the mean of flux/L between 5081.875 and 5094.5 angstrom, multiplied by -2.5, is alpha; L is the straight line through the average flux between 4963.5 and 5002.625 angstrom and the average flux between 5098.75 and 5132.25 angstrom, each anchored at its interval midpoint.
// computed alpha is 0.110 mag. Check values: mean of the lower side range 147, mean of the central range 132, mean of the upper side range 146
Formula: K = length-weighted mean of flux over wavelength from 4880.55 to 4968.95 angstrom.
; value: 154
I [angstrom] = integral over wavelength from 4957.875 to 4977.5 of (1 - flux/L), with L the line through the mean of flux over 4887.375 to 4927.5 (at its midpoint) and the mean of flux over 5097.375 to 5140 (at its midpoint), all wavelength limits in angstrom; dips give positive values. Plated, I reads 1.9 angstrom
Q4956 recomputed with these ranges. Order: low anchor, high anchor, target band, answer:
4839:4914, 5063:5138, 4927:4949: -0.3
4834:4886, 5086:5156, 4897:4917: -1.0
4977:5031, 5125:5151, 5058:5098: 0.8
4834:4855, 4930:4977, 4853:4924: -1.0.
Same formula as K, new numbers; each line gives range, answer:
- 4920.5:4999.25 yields 149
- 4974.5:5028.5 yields 155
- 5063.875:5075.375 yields 162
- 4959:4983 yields 143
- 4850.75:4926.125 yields 159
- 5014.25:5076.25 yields 165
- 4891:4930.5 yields 161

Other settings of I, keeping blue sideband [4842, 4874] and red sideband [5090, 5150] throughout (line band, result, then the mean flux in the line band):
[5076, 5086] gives 0.6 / 138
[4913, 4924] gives -0.5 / 166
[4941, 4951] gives 0.1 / 155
